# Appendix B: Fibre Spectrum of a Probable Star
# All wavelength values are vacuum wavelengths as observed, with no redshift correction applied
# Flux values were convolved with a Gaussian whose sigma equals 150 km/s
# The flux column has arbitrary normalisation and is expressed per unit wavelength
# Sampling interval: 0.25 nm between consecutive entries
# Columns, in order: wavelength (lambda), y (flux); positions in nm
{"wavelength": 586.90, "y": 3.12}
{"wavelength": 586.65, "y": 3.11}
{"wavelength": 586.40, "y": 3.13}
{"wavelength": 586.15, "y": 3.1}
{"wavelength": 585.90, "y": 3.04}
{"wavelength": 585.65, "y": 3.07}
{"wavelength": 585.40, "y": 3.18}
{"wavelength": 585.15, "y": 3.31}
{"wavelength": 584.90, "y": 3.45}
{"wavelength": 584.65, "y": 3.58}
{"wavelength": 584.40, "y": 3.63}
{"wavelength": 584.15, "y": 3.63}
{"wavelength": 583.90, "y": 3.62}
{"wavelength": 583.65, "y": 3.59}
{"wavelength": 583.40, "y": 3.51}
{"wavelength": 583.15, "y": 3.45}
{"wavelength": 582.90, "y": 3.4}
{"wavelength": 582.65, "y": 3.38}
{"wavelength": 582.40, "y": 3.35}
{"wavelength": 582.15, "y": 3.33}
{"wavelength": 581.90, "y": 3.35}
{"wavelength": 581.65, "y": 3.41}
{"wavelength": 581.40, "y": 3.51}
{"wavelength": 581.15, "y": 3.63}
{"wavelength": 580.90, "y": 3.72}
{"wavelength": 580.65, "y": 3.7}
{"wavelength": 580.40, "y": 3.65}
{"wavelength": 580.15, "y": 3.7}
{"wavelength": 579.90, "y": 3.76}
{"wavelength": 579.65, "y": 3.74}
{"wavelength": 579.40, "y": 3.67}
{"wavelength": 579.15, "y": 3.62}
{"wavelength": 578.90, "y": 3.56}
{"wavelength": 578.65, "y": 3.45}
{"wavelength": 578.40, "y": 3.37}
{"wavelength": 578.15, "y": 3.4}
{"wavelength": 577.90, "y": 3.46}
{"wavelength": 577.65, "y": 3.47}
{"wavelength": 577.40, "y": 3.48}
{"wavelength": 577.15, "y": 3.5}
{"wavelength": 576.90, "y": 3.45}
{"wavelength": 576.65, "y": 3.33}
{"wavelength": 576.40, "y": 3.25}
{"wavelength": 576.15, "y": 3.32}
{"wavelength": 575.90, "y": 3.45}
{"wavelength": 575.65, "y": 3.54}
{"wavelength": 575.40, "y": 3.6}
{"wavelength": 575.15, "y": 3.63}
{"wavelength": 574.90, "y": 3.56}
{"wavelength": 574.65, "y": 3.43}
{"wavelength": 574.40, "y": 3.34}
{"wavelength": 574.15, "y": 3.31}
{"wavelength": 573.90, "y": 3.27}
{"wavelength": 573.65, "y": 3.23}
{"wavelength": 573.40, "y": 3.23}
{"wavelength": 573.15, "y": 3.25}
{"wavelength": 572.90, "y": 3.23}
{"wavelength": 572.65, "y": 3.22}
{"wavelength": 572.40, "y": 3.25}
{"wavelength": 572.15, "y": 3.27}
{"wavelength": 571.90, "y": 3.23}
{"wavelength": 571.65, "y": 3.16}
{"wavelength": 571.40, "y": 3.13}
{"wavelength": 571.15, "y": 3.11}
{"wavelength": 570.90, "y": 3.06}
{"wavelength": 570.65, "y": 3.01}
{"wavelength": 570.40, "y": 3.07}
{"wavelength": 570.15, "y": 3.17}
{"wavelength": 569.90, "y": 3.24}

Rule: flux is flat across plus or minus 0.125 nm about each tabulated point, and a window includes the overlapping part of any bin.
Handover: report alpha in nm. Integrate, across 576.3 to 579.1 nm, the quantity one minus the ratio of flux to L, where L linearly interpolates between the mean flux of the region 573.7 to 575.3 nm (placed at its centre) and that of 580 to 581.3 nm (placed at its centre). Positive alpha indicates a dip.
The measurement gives 0.092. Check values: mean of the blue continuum 3.42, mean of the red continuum 3.68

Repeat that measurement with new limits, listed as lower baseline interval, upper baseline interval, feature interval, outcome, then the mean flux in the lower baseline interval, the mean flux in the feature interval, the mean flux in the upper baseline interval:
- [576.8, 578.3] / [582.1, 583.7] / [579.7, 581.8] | -0.119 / 3.46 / 3.64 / 3.43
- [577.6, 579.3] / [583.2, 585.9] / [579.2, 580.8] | -0.107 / 3.48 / 3.7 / 3.44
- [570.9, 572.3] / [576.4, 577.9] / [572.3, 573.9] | 0.002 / 3.17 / 3.24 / 3.43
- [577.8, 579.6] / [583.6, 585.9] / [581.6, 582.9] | 0.036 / 3.51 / 3.36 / 3.42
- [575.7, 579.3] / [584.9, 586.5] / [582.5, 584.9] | -0.220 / 3.44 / 3.53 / 3.16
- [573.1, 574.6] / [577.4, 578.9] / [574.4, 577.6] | -0.090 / 3.28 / 3.46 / 3.45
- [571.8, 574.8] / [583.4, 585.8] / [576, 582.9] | -0.267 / 3.27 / 3.5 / 3.45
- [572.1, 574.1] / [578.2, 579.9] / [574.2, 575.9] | -0.076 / 3.25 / 3.5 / 3.58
